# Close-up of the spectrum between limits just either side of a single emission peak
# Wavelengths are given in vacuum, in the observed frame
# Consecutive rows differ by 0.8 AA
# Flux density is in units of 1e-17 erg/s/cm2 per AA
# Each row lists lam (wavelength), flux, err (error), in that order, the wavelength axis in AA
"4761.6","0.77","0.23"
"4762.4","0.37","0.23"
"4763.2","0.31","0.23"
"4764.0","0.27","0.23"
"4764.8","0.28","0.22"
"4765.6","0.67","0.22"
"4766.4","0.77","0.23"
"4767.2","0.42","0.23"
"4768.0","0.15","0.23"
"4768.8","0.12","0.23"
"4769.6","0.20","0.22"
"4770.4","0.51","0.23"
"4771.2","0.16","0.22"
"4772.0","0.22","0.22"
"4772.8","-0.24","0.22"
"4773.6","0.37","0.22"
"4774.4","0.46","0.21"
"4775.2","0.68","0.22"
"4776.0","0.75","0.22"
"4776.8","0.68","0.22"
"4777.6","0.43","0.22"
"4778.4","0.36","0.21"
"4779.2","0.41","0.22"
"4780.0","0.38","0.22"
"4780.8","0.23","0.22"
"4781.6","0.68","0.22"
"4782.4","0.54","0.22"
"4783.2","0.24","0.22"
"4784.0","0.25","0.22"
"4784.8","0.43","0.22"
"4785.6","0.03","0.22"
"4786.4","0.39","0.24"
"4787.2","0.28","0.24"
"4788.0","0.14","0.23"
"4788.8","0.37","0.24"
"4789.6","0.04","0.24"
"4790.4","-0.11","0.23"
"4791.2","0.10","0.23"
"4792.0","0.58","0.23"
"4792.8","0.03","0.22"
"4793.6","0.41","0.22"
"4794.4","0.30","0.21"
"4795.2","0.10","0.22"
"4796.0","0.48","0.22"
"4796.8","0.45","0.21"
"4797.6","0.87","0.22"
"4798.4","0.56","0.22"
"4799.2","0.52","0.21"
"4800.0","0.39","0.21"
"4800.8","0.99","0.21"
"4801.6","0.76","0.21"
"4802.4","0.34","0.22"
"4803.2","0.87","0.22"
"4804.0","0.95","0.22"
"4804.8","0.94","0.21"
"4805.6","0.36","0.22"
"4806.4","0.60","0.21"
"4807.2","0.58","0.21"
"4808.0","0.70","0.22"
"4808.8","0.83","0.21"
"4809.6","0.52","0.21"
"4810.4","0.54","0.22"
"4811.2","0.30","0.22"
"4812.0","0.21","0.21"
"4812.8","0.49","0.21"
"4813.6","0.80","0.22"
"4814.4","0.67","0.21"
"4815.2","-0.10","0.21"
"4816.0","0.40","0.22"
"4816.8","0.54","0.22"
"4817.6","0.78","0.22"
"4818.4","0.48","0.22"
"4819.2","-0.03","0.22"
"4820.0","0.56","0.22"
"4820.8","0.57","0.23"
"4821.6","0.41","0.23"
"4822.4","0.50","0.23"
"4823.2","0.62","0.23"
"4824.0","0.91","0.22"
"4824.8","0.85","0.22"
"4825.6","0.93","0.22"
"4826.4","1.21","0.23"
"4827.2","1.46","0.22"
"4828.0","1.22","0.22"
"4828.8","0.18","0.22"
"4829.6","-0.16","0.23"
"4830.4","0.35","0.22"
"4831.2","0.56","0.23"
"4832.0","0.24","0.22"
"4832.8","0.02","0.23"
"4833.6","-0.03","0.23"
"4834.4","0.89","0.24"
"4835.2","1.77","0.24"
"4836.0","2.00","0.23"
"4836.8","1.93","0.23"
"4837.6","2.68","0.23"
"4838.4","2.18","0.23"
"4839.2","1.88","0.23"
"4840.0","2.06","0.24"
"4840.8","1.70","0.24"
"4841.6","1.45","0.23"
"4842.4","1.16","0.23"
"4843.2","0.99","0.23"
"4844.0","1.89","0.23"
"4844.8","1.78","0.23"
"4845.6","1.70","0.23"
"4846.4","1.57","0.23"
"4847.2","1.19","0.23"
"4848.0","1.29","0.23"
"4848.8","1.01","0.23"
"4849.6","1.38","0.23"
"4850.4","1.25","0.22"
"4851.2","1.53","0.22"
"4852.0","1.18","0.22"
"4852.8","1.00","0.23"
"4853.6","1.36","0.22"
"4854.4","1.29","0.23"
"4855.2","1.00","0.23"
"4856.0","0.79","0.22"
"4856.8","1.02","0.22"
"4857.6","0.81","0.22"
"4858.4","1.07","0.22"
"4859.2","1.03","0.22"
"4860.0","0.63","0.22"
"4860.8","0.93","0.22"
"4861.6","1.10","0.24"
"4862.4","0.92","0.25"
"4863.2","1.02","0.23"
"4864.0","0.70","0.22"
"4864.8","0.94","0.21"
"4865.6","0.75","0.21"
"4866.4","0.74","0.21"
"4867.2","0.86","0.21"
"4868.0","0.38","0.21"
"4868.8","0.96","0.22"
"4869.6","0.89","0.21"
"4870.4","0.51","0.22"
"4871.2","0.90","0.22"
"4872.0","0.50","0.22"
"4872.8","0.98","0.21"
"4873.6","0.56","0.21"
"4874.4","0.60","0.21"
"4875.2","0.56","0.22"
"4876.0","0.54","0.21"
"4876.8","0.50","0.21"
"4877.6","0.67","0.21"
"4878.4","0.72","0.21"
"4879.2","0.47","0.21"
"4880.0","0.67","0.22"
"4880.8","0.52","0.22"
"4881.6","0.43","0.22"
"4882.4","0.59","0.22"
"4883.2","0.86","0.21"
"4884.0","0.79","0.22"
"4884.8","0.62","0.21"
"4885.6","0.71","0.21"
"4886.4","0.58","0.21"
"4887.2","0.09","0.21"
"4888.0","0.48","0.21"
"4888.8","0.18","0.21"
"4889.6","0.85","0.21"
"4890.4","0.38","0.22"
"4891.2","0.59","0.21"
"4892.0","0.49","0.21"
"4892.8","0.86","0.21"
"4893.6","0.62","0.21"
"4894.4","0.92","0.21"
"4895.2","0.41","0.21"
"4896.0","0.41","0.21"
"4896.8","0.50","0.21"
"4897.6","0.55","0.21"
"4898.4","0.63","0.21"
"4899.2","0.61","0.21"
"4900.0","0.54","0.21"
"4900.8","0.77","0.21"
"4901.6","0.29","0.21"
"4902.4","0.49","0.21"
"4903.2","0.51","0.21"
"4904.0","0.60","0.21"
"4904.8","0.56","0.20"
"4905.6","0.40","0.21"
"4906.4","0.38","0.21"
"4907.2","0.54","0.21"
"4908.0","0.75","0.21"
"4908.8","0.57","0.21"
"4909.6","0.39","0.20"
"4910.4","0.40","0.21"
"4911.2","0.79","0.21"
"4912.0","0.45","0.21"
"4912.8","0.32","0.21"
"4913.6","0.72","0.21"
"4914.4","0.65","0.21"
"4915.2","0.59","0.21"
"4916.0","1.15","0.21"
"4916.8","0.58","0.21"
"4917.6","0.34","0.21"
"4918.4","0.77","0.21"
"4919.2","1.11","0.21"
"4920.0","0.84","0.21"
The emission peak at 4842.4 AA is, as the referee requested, Lyman alpha 1216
